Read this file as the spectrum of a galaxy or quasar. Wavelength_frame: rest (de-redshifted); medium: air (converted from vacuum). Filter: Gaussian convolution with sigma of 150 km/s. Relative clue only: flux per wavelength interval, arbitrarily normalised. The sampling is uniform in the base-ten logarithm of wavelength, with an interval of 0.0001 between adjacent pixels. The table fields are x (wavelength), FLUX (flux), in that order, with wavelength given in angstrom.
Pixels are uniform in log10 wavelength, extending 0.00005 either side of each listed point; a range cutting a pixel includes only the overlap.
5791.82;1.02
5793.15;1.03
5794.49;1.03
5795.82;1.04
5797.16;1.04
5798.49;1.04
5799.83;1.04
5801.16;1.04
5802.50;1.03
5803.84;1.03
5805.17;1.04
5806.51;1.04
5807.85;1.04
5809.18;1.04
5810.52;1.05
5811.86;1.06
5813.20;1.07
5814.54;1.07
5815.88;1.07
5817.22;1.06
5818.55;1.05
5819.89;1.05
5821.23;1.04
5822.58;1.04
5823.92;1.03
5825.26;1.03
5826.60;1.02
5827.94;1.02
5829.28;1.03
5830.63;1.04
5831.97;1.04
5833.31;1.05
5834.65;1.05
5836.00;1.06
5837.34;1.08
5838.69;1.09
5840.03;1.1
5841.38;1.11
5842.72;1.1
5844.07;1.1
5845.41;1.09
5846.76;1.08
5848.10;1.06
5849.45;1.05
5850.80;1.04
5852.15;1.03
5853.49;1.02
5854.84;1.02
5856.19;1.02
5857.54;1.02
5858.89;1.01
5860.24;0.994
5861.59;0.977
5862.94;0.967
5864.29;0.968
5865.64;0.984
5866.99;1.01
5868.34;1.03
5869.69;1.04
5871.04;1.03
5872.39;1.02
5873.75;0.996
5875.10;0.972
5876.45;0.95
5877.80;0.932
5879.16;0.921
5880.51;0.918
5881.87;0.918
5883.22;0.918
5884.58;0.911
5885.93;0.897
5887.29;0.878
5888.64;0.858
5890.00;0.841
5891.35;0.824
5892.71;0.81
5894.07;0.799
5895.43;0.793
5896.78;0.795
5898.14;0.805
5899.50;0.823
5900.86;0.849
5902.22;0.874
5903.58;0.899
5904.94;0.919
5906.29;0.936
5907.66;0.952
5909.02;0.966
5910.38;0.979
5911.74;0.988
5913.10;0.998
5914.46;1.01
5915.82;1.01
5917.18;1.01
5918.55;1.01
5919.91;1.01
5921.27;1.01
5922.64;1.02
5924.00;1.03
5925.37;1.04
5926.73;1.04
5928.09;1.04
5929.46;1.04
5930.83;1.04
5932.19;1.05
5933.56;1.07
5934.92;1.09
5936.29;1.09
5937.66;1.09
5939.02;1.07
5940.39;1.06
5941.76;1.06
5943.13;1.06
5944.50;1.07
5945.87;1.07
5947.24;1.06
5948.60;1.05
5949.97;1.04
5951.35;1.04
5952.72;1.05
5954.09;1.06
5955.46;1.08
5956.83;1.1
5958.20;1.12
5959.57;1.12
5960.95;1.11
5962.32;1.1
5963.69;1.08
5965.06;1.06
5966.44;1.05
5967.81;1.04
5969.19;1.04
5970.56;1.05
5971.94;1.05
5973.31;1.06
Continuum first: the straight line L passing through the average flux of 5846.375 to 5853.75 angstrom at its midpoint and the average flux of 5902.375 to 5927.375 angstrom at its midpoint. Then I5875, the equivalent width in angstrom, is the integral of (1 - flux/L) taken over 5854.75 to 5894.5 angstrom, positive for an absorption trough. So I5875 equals 3.0 angstrom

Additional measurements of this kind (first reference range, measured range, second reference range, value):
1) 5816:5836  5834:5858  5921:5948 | -0.4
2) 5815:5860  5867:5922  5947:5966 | 7.0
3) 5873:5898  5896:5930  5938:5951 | 0.2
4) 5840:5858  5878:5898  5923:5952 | 3.7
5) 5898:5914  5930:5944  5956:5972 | -0.9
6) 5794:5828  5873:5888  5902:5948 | 1.5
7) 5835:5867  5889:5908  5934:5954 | 3.7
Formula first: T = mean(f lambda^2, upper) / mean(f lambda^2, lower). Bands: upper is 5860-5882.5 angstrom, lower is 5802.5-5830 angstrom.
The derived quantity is 1.0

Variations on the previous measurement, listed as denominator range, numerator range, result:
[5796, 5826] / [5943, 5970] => 1.08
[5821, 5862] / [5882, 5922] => 0.89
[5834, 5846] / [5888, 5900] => 0.76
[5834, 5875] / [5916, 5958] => 1.04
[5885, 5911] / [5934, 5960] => 1.26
